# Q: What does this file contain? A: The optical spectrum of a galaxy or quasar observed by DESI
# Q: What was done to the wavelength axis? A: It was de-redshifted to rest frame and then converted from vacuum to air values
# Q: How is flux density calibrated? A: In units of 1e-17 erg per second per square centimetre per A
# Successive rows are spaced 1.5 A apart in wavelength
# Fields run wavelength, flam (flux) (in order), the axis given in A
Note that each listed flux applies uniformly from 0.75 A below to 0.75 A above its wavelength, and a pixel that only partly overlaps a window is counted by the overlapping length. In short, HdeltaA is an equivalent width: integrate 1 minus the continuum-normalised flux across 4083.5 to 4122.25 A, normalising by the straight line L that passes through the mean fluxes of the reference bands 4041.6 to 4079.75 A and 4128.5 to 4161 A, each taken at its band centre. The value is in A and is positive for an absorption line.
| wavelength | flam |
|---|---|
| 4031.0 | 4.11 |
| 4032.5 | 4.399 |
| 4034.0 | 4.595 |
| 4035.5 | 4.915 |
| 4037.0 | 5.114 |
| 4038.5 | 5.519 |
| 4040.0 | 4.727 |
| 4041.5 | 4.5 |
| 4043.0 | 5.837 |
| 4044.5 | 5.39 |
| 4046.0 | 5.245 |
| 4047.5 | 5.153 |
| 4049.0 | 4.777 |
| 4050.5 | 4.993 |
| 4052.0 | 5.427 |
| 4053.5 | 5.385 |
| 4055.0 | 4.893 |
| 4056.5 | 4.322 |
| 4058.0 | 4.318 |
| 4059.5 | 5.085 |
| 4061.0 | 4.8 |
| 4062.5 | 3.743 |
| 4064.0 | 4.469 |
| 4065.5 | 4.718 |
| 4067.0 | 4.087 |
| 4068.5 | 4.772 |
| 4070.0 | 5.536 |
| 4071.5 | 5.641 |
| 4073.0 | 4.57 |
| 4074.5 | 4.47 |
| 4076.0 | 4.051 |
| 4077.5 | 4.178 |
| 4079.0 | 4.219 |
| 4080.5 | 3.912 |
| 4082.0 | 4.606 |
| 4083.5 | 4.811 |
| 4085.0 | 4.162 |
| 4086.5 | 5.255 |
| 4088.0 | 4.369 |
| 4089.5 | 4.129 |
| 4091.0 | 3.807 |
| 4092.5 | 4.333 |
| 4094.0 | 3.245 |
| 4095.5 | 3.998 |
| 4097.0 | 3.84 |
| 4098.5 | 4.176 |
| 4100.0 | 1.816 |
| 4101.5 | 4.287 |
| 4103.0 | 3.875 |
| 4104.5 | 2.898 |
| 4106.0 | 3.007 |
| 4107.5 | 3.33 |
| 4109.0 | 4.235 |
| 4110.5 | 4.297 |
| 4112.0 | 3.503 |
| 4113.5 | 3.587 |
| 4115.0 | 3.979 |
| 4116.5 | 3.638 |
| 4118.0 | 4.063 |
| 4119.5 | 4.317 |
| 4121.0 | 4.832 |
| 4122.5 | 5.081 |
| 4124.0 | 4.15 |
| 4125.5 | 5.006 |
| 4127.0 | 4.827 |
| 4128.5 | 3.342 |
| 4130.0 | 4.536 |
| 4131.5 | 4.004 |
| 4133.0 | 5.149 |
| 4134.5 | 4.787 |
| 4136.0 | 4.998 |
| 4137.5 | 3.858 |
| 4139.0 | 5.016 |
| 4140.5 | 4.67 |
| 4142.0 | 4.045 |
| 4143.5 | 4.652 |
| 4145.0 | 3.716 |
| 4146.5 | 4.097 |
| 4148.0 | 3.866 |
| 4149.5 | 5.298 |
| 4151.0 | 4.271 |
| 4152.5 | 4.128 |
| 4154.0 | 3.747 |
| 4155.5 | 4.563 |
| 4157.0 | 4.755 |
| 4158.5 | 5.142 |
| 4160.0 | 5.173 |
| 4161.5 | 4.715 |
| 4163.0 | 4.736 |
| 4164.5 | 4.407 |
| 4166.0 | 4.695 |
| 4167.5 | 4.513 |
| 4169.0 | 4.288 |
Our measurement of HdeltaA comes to 6.0 A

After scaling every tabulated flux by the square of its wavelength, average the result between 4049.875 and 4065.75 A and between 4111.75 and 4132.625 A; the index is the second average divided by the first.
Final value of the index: 0.92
